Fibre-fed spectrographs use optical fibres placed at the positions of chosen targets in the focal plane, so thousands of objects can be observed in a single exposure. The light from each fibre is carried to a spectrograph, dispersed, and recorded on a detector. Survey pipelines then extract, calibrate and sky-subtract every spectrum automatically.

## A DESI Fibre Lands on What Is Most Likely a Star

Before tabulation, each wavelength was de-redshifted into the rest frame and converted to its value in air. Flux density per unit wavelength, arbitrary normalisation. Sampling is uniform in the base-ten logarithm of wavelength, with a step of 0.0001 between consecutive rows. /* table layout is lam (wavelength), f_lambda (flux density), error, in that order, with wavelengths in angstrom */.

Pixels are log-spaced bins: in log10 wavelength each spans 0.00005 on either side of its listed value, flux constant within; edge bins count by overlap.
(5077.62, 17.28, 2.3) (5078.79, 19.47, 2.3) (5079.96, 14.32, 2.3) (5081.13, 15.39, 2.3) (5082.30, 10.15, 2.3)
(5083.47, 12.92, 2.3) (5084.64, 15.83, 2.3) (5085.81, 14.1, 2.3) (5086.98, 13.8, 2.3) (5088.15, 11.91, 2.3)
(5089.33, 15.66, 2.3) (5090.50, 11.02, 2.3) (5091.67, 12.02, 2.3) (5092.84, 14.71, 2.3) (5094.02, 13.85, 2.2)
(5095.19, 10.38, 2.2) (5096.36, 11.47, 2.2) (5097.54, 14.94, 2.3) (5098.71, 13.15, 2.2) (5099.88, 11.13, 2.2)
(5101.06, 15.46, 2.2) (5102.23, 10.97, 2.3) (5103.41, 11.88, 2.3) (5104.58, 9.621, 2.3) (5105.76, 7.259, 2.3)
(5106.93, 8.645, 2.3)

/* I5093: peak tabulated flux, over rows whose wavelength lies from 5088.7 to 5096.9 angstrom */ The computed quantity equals 15.66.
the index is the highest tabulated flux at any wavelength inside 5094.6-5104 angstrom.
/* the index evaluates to 15.46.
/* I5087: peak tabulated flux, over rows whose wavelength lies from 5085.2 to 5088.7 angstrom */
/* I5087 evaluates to 14.1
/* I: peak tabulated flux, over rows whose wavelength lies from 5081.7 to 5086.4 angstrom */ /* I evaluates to 15.83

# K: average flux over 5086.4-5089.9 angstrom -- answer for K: 13.8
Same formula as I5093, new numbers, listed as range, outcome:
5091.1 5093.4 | 14.71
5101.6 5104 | 11.88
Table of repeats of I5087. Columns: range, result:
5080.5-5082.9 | 15.39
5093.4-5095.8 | 13.85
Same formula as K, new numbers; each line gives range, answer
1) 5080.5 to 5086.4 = 13.7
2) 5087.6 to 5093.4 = 13.1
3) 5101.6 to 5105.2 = 10.9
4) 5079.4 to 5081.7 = 14.9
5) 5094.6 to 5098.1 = 12.2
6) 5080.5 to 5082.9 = 12.8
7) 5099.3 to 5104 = 12.4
